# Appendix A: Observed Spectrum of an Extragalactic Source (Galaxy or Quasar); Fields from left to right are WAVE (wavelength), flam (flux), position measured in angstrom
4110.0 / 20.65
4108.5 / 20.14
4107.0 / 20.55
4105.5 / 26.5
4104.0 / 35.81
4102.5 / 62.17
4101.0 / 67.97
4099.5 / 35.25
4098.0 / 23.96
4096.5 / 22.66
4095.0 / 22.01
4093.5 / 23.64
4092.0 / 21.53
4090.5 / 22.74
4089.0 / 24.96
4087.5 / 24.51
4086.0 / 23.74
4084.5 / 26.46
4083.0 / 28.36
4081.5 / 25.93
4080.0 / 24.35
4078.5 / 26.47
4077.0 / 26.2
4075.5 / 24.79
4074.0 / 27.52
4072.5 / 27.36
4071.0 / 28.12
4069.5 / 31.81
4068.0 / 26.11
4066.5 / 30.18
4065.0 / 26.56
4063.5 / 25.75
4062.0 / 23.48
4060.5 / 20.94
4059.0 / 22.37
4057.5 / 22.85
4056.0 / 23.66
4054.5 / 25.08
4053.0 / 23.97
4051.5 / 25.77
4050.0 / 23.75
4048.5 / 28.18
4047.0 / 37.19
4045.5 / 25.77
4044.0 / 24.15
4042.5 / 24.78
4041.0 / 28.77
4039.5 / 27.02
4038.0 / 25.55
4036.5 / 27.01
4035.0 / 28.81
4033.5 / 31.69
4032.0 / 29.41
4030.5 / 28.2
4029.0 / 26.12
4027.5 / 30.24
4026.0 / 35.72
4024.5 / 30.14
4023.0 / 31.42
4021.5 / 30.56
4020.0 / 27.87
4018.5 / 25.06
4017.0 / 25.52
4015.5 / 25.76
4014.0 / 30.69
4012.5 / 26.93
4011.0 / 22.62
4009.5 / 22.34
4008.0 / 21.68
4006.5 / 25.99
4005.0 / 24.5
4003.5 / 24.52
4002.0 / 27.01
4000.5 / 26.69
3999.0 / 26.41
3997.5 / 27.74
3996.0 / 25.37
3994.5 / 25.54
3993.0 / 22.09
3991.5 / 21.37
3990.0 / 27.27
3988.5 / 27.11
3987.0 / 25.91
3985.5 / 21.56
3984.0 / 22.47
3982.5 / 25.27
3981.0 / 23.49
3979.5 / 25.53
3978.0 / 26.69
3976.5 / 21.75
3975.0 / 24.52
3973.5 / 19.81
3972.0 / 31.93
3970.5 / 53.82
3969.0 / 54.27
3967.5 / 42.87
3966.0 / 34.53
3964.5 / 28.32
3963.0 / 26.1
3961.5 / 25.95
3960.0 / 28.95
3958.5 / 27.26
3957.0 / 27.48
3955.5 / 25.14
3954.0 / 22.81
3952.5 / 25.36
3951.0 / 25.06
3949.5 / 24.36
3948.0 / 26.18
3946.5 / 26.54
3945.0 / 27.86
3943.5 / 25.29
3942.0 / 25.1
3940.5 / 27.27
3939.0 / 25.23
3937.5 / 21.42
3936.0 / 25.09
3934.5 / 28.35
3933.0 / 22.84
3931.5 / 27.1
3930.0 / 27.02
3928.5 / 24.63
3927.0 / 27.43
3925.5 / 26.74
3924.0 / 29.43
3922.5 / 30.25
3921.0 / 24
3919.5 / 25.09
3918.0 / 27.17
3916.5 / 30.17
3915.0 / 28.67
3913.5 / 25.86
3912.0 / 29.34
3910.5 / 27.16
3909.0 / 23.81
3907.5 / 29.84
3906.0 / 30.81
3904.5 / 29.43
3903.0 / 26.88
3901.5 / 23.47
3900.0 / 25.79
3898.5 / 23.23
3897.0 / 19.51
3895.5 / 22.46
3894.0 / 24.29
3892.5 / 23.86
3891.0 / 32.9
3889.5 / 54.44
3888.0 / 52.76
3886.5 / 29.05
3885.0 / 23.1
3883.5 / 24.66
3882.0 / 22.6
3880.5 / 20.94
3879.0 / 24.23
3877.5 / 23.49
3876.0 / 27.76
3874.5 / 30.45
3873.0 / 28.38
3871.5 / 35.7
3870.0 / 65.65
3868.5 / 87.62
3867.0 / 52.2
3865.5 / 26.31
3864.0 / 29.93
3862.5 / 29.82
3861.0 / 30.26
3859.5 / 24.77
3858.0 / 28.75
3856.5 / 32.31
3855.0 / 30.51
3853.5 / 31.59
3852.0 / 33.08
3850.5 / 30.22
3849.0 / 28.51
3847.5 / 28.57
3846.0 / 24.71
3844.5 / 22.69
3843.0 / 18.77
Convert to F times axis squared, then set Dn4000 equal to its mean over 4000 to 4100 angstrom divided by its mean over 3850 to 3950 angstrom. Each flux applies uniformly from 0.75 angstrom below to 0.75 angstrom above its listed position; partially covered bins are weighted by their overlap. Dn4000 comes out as 1.0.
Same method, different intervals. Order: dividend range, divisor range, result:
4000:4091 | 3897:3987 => 1.02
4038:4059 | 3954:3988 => 0.93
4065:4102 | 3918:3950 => 1.16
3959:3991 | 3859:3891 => 0.87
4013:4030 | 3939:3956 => 1.18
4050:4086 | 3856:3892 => 0.81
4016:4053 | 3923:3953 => 1.14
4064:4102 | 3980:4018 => 1.16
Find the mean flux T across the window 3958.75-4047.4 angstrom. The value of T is 27.9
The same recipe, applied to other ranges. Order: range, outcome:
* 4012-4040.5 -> 28.6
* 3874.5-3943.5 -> 27.2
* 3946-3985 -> 28.7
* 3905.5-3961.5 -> 26.5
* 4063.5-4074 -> 28.1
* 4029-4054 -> 27.4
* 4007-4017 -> 25.1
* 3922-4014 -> 26.9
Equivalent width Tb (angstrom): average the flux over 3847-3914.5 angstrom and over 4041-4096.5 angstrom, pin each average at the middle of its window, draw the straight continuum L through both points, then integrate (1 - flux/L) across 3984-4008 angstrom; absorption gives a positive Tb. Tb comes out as 2.3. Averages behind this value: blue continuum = 31.3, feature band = 25.1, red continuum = 25.6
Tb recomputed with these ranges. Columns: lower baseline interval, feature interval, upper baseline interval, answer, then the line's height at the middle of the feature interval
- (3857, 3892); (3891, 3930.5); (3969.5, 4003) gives 6.9 angstrom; 32.2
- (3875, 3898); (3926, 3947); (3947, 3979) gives 2.4 angstrom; 29.2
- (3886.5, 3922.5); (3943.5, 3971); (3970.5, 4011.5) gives -3.9 angstrom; 26.6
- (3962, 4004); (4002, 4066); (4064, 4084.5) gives 2.3 angstrom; 27.6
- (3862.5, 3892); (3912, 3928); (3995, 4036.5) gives 2.8 angstrom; 33.4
